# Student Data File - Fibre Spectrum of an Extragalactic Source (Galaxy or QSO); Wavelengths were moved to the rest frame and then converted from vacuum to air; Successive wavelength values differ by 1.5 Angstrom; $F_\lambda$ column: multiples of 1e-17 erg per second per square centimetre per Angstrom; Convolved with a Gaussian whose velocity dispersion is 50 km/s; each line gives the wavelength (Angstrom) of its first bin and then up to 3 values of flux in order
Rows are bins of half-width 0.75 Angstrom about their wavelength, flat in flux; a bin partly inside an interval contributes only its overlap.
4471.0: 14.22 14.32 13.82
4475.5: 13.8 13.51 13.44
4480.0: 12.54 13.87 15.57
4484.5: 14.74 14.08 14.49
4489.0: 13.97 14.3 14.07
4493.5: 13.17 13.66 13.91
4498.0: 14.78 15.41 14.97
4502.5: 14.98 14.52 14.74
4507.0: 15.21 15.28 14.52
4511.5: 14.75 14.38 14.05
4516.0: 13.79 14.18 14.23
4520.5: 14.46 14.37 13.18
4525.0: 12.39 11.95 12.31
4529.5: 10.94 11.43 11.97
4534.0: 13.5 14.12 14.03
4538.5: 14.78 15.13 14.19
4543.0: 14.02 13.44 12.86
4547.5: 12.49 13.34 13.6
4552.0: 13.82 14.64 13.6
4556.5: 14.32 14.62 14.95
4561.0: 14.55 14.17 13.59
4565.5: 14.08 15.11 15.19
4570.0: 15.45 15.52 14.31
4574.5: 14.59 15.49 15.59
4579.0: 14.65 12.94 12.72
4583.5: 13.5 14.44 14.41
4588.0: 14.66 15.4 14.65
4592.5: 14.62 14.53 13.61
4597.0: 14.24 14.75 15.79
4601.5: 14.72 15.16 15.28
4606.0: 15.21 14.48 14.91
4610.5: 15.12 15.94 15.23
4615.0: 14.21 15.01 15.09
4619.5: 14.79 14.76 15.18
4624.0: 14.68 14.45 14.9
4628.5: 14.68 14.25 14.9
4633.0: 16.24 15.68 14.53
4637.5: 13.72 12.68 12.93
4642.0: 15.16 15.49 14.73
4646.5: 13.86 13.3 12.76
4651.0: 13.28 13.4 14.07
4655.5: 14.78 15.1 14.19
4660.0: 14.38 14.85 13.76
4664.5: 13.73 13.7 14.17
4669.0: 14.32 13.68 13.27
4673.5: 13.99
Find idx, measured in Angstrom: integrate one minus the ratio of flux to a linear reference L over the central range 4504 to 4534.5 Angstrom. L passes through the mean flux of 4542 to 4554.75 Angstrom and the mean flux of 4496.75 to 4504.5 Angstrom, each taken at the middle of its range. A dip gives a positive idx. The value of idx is 1.6 Angstrom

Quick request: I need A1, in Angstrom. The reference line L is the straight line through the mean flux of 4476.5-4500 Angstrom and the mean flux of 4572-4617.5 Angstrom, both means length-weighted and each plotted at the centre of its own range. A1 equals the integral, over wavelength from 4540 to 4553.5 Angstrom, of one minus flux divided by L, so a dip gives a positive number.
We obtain 0.7 Angstrom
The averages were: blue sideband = 14.1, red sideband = 14.7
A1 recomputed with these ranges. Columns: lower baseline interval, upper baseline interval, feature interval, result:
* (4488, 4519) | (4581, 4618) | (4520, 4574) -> 2.8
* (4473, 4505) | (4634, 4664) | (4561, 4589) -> -0.7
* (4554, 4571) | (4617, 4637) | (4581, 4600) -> 0.5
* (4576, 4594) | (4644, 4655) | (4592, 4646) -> -2.9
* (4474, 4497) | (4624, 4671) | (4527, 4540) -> 1.0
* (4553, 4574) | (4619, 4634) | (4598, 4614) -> -0.4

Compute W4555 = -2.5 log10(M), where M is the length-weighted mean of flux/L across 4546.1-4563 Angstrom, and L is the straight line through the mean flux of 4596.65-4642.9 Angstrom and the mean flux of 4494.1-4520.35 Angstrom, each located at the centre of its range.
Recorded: 0.05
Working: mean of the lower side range 14.5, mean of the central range 14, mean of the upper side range 14.8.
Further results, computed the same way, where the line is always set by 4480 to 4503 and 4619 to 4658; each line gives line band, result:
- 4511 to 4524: 0.01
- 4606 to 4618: -0.05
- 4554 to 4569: 0.00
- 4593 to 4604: -0.02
